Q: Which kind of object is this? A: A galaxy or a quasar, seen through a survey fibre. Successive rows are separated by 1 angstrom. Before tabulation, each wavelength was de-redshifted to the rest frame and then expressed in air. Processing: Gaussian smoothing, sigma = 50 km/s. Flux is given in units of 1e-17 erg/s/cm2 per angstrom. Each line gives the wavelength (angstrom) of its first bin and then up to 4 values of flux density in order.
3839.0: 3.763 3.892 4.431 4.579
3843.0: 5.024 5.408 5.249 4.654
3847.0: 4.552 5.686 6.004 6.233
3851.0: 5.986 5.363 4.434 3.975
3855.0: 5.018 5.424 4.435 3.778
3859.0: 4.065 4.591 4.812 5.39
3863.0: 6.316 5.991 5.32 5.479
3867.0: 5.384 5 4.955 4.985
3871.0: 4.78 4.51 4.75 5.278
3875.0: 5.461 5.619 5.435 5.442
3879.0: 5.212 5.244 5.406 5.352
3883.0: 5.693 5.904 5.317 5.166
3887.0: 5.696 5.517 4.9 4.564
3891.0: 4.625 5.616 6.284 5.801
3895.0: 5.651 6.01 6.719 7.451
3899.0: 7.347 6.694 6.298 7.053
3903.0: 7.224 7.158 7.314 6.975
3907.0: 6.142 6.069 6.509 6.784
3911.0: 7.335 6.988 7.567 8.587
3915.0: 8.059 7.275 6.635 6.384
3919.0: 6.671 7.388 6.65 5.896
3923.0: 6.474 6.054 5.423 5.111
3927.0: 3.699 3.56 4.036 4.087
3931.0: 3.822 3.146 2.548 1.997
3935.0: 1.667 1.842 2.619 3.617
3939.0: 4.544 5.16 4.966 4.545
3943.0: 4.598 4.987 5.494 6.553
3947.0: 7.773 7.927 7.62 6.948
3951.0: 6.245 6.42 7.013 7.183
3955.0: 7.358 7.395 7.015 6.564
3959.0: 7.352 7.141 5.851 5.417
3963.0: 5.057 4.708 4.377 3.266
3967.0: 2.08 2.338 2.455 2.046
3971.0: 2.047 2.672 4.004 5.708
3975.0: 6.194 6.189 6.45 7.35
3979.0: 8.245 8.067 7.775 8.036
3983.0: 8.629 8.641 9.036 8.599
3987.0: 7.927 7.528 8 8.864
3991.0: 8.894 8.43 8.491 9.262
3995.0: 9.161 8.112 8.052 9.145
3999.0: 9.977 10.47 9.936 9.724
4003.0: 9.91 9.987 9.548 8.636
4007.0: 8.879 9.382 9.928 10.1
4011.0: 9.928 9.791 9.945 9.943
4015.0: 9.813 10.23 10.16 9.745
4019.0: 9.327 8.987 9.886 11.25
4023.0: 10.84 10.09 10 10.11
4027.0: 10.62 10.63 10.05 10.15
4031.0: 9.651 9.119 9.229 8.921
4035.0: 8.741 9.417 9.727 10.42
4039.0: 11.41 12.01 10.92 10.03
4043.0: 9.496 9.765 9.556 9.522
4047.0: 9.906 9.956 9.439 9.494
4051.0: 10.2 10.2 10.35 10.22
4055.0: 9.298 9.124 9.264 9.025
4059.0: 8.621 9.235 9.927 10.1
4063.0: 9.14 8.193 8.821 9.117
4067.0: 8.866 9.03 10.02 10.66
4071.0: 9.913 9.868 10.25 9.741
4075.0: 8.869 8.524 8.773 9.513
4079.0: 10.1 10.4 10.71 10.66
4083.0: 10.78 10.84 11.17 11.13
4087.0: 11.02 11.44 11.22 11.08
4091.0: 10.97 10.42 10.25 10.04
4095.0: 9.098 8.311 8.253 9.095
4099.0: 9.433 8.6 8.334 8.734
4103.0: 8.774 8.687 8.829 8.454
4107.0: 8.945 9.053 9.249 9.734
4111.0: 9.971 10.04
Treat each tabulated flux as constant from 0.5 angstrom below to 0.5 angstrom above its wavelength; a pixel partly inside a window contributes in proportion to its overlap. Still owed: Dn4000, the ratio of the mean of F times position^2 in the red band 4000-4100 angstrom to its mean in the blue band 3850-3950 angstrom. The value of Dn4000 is 1.93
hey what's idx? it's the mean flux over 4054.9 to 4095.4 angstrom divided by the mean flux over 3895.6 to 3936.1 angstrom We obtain 1.67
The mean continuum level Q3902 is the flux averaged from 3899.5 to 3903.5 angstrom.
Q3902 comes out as 6.82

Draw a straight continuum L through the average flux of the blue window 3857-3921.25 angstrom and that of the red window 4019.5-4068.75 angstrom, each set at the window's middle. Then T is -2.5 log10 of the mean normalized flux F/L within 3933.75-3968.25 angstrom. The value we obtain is 0.36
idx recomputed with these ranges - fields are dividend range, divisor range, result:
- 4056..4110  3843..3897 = 1.83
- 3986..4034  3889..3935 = 1.60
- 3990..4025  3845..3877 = 1.87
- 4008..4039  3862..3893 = 1.86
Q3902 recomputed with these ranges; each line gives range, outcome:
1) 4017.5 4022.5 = 9.84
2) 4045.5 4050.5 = 9.66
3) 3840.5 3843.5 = 4.68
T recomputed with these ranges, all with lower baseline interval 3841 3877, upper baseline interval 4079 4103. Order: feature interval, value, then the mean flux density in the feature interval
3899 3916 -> -0.15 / 7.06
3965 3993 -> 0.22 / 6.28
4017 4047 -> -0.14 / 9.99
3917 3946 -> 0.39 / 4.61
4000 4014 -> -0.18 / 9.71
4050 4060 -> -0.03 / 9.57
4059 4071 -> 0.02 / 9.36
